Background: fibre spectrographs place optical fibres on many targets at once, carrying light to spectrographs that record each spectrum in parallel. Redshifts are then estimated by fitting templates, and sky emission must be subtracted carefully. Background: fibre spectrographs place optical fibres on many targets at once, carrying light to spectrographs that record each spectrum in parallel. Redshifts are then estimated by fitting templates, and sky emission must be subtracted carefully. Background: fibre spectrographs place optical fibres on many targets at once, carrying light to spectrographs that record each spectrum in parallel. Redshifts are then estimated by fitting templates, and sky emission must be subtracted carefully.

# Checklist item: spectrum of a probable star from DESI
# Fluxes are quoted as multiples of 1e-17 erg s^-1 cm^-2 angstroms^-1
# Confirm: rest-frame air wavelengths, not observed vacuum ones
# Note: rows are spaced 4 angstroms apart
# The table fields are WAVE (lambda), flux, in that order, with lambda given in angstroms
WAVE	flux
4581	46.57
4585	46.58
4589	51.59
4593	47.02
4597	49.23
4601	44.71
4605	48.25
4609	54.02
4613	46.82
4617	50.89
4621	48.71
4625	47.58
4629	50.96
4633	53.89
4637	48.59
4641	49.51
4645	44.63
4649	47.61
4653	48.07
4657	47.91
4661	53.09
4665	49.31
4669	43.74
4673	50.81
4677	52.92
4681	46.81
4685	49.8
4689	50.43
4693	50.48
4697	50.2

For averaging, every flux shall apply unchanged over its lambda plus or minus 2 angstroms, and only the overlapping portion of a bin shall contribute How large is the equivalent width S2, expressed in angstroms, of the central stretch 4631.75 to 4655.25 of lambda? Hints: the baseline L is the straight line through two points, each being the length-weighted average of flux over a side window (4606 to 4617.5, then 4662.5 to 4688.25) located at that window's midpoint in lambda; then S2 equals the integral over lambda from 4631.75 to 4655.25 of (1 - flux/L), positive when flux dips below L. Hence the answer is 0.5 angstroms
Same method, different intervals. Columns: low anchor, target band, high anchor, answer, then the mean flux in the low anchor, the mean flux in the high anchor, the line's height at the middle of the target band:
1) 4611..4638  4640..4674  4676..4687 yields 0.97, 49.7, 49.6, 49.6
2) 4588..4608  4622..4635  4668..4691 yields -0.53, 48.3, 49.3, 48.7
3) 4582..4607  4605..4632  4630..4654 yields -0.85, 47.8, 48.8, 48.3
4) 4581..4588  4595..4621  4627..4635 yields 0.48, 47.3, 52.4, 49.9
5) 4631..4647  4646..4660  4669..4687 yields 0.35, 49.2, 49.4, 49.2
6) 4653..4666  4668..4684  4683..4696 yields 0.36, 49.9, 50.2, 50.1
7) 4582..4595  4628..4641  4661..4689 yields -0.56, 48.3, 49.3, 48.8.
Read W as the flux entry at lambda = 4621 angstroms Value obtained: 48.71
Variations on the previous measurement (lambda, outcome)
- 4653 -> 48.07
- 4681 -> 46.81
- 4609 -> 54.02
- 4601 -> 44.71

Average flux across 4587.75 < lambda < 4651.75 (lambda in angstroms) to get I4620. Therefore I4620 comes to 49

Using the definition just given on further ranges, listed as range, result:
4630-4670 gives 48.8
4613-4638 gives 49.9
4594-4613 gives 48.7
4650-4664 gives 49.5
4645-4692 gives 49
